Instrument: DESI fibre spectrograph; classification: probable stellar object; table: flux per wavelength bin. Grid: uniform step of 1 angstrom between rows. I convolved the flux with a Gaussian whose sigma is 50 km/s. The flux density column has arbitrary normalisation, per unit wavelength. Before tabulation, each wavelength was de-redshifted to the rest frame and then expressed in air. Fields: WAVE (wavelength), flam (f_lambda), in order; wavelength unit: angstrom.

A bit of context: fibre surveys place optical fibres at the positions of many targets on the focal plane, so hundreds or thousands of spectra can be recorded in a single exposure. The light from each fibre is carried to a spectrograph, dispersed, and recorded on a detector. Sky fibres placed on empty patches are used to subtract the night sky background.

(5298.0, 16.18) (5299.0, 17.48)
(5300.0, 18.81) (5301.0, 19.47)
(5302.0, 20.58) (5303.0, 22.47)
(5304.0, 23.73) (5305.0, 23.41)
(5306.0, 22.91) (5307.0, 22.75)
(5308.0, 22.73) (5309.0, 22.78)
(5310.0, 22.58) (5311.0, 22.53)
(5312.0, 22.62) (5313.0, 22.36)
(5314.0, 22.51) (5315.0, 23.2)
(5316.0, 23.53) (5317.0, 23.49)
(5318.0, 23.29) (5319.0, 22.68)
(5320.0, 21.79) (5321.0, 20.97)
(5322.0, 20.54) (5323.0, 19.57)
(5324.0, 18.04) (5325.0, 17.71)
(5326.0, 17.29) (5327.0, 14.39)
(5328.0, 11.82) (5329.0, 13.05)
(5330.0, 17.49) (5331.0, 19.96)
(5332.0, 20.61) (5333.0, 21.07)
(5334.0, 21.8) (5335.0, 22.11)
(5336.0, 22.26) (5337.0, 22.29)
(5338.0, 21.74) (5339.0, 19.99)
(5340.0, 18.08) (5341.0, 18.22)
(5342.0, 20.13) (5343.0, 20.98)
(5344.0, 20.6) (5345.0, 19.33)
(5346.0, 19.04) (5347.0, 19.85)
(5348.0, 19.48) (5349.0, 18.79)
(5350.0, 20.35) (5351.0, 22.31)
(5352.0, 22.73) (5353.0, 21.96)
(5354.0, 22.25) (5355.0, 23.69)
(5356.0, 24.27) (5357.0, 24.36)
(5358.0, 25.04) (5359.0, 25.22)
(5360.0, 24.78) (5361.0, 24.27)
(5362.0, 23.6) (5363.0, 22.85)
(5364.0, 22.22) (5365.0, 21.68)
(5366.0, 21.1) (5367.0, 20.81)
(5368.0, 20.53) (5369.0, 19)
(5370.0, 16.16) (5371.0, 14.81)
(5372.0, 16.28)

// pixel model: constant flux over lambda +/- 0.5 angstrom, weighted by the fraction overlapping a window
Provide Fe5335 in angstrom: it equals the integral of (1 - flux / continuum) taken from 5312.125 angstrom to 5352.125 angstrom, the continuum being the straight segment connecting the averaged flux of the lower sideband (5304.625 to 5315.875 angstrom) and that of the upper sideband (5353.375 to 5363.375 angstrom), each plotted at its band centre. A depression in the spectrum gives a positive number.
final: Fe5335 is 5.48 angstrom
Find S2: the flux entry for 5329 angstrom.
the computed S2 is 13.05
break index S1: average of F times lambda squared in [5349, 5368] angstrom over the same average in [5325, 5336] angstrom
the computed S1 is 1.27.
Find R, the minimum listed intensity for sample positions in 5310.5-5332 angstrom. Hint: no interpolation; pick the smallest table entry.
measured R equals 11.82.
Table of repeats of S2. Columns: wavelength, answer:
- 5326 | 17.29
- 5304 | 23.73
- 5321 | 20.97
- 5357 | 24.36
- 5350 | 20.35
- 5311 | 22.53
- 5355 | 23.69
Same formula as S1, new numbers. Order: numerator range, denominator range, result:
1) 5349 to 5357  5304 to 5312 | 1.00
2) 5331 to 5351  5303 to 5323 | 0.91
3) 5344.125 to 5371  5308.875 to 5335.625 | 1.08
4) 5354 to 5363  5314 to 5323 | 1.10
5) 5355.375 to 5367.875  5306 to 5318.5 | 1.04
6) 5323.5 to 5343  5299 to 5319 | 0.86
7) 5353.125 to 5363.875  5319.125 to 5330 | 1.37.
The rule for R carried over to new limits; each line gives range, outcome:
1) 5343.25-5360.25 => 18.79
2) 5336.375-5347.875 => 18.08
